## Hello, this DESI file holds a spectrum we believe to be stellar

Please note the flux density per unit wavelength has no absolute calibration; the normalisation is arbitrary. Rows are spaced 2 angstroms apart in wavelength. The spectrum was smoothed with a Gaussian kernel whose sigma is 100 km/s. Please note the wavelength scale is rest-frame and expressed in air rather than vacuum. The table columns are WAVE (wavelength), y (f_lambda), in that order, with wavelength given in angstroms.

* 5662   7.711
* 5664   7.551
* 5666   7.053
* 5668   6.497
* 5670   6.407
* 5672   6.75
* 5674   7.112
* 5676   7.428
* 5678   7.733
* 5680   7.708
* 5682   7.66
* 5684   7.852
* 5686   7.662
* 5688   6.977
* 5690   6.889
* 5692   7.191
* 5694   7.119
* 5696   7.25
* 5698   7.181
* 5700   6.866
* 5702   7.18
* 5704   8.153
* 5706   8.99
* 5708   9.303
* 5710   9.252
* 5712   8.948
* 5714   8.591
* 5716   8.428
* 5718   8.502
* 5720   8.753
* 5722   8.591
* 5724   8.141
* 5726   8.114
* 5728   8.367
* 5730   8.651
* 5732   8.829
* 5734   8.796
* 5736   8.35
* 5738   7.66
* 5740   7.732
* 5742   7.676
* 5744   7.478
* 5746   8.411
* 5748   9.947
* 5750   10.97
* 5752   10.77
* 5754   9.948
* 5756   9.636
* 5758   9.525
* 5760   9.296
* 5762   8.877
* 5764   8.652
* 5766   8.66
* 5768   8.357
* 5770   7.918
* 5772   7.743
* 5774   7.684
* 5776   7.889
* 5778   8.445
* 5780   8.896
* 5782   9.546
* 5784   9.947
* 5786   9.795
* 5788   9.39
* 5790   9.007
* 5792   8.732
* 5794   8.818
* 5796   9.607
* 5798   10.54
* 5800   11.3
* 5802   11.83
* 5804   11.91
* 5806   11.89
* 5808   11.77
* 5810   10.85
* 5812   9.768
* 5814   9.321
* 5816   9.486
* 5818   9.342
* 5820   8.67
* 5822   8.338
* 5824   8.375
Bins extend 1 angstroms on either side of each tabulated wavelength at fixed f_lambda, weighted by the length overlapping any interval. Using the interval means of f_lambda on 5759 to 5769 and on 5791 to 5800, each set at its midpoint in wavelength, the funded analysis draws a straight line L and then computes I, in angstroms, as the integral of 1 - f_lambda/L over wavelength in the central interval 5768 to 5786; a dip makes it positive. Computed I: 1.1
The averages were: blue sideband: 8.77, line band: 8.57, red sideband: 9.63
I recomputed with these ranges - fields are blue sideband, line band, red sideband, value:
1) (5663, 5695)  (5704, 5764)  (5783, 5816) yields -1.6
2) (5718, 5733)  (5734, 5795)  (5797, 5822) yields 3.5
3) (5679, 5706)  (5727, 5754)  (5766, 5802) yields -1.5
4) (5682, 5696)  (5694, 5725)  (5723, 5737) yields -1.4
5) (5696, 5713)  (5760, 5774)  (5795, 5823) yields 1.6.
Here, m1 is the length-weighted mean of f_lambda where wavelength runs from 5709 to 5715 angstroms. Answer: 8.93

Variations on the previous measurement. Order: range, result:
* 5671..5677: 7.1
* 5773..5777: 7.79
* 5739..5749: 8.25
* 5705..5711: 9.18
